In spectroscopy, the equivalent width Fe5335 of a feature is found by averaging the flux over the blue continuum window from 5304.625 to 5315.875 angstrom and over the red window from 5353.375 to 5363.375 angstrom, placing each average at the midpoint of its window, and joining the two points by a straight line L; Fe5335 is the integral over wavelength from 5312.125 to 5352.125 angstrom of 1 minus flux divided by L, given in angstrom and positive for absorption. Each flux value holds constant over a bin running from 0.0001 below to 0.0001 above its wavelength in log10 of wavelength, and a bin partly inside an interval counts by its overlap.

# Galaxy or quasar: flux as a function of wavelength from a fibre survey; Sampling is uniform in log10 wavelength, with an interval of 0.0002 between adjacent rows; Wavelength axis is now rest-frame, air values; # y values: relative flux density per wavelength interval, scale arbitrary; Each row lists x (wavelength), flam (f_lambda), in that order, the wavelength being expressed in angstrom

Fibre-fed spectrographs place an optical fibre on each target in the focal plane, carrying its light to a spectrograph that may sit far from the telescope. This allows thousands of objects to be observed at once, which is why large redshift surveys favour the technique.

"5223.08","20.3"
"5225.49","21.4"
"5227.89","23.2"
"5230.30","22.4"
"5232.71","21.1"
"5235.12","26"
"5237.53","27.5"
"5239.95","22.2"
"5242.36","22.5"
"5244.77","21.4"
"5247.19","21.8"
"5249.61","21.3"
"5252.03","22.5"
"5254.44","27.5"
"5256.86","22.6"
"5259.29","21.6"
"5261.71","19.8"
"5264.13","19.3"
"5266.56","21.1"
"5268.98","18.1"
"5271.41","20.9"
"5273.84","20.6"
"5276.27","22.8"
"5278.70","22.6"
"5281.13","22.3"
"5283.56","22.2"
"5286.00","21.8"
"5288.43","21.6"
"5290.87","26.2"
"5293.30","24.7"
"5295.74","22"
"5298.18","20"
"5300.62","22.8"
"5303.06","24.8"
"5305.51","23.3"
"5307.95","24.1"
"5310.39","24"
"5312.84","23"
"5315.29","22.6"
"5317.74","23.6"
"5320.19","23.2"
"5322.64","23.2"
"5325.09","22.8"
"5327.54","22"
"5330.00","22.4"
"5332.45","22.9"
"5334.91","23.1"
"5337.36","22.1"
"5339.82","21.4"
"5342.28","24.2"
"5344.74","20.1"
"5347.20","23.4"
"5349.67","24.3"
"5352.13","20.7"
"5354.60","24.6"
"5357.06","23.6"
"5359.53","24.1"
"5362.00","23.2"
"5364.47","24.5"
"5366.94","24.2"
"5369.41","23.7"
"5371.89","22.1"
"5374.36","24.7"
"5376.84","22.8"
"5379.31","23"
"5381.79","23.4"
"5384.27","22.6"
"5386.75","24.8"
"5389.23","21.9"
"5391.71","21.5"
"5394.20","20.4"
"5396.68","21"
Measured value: 1.6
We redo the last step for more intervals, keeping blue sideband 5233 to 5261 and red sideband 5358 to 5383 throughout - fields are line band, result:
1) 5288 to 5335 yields 0.5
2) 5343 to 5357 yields 0.4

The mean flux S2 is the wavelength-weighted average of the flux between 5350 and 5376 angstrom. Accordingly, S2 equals 23.6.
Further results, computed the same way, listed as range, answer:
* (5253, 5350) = 22.5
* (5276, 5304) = 22.8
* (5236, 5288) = 22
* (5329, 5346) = 22.3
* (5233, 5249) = 23.3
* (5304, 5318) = 23.4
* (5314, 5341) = 22.7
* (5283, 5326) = 23.1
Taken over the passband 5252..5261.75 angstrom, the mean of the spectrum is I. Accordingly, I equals 23.2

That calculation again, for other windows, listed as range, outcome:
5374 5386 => 23.3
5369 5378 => 23.3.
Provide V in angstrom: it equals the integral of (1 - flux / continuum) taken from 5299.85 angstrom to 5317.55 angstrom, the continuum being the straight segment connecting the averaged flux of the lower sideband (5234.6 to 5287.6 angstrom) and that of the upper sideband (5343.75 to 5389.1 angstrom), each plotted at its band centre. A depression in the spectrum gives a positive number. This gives -0.7 angstrom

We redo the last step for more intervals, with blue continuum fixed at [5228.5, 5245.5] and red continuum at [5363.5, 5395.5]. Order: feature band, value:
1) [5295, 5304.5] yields 0.3 angstrom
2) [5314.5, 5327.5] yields 0.1 angstrom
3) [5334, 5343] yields 0.2 angstrom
